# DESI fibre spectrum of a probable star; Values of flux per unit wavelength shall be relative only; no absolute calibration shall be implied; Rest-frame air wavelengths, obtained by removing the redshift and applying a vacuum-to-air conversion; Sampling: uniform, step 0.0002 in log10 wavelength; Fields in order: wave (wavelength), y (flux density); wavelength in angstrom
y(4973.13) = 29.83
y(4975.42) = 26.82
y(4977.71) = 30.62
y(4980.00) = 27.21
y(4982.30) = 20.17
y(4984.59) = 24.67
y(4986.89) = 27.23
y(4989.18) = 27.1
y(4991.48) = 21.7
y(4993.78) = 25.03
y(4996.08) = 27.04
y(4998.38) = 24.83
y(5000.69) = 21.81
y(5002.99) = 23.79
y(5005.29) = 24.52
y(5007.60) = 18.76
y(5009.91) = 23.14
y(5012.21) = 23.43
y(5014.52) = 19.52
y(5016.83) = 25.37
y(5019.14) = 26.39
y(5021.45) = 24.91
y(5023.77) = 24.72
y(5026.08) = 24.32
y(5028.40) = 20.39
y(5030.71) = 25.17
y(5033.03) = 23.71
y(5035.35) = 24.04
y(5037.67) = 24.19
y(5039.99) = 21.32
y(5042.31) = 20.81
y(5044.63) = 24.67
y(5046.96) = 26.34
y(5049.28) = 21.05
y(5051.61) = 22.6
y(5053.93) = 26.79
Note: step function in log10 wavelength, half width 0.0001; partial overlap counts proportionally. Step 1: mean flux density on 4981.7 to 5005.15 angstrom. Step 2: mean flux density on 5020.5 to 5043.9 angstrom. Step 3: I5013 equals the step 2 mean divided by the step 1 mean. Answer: 0.96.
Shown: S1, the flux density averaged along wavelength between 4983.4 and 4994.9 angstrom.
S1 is 25.1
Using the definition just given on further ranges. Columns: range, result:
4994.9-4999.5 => 25.9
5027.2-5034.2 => 23.1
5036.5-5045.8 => 22.7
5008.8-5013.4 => 23.3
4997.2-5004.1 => 23.5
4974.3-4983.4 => 26.2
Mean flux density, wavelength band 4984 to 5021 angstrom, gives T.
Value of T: 24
